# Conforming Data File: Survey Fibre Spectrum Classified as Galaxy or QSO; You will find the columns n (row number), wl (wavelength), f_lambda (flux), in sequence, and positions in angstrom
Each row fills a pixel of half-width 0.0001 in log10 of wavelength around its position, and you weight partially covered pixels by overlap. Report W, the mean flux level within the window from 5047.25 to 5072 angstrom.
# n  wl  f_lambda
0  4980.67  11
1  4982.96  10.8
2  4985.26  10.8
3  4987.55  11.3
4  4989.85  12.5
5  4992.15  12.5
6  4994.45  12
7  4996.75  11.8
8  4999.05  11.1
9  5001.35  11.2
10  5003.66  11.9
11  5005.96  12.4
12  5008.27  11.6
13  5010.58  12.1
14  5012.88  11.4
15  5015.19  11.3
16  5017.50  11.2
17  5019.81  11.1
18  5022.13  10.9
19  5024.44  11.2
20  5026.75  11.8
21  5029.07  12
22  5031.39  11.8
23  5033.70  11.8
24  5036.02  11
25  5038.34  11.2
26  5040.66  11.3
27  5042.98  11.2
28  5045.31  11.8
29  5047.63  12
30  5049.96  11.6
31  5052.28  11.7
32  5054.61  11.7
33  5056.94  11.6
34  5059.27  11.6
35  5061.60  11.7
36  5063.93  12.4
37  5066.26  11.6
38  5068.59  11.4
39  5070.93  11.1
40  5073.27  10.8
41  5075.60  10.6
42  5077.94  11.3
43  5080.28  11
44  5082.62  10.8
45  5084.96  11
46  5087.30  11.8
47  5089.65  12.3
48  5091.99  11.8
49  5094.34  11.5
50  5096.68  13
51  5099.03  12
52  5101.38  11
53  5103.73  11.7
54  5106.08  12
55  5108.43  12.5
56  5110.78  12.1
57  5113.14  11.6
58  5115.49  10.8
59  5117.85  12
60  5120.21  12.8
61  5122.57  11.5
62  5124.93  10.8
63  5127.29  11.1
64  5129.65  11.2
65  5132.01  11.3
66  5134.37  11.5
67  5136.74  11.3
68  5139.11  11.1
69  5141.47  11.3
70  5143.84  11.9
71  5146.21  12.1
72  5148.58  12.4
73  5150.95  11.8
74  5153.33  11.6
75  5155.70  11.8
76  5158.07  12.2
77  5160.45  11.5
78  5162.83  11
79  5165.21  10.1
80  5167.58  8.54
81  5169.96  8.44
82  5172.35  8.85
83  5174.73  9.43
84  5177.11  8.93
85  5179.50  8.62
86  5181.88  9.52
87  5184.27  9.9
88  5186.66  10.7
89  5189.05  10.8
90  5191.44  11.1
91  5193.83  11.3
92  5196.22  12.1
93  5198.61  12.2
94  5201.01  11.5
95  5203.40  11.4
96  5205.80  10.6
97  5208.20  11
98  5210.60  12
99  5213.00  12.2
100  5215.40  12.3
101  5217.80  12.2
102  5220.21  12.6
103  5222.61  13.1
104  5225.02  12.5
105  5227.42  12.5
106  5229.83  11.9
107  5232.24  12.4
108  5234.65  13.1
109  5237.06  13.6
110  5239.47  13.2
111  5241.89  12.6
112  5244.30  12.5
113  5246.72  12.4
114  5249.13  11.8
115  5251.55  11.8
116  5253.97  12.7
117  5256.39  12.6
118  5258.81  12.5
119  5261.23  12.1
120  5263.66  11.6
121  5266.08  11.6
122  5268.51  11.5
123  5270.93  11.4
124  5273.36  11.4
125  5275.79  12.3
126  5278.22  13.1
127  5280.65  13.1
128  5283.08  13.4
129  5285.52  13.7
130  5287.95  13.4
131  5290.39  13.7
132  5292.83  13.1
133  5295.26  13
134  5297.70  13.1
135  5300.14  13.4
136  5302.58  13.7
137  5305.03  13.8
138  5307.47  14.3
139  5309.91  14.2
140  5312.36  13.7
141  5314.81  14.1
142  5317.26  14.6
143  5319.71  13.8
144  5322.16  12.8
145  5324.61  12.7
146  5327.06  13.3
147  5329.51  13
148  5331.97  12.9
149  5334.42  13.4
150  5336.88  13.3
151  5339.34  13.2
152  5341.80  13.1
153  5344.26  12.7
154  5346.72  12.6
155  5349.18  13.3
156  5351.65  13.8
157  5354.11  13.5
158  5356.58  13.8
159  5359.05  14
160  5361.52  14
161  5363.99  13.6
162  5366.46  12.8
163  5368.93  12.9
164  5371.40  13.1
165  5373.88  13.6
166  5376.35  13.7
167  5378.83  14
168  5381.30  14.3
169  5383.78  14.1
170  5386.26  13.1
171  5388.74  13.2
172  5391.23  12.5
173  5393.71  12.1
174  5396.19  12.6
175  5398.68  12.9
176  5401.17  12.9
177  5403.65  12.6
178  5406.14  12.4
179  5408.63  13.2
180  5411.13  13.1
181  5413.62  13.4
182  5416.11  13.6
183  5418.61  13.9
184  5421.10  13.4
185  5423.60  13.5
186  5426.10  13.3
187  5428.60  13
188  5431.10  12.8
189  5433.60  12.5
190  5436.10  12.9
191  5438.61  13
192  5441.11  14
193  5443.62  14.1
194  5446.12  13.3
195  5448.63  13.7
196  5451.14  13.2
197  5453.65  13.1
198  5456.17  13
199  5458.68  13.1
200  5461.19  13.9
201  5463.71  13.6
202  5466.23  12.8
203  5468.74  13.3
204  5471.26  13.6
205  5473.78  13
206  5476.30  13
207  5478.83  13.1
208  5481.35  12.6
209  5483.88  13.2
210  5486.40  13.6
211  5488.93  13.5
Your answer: 11.7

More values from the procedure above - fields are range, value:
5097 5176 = 11.3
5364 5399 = 13.2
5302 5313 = 14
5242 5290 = 12.4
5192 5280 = 12.2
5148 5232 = 11.1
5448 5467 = 13.3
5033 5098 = 11.5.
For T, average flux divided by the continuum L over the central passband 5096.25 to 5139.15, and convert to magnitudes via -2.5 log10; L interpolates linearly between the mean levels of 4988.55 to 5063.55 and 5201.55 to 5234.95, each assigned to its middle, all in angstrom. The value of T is 0.02 mag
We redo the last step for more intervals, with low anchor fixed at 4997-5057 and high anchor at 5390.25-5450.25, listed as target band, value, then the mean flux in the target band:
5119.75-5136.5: 0.051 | 11.4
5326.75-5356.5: -0.033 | 13.2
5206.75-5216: 0.042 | 11.8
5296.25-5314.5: -0.090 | 13.7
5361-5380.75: -0.046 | 13.5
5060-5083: 0.040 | 11.3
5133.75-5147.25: 0.043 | 11.5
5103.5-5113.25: -0.017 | 12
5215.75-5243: -0.029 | 12.7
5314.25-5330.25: -0.061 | 13.5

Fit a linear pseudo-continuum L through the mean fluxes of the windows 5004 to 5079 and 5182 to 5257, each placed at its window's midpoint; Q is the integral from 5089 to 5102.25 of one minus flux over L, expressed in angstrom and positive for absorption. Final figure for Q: -0.3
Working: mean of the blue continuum 11.5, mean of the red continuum 12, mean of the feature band 11.9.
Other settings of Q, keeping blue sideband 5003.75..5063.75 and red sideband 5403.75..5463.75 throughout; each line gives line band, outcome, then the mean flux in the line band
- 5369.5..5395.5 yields -0.6 angstrom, 13.3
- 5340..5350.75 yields -0.1 angstrom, 13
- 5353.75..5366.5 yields -0.7 angstrom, 13.7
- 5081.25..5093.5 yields 0.3 angstrom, 11.5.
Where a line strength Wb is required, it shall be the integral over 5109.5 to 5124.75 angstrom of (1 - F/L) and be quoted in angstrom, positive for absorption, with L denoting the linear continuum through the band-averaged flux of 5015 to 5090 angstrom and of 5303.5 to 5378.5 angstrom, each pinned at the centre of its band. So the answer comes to 0.2 angstrom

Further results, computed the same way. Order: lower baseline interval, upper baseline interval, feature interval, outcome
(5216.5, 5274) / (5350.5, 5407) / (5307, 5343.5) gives -1.6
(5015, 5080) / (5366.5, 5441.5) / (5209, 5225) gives -0.1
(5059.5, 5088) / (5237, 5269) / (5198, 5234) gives 0.1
